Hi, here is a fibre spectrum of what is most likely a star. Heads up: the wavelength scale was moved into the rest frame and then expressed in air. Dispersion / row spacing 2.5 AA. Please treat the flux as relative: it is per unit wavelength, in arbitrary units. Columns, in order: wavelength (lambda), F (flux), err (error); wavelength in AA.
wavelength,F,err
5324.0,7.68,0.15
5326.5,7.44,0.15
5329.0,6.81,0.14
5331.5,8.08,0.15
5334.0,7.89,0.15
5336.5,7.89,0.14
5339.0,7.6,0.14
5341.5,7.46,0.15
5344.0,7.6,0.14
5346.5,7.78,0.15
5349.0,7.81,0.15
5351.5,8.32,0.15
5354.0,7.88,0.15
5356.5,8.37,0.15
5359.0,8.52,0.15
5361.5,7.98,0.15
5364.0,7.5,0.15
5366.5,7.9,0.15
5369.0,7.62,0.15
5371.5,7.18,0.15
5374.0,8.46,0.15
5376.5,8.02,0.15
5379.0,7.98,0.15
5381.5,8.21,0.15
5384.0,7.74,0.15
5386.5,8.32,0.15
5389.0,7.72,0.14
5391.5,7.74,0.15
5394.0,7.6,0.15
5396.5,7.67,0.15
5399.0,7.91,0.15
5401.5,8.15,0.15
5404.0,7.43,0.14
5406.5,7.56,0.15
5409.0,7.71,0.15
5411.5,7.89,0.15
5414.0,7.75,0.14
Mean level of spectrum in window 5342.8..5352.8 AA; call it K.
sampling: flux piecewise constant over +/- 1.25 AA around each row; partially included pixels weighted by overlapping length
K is 7.88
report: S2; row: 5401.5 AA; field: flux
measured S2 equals 8.15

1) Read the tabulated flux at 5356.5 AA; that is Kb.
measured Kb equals 8.37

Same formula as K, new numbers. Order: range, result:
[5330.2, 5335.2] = 7.97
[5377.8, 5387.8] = 8.06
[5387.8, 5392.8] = 7.73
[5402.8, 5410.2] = 7.57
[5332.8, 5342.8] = 7.71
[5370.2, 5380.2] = 7.91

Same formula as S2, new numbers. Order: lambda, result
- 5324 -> 7.68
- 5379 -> 7.98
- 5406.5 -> 7.56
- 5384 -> 7.74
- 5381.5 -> 8.21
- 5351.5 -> 8.32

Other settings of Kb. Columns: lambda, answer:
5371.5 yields 7.18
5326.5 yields 7.44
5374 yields 8.46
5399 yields 7.91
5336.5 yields 7.89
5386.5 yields 8.32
